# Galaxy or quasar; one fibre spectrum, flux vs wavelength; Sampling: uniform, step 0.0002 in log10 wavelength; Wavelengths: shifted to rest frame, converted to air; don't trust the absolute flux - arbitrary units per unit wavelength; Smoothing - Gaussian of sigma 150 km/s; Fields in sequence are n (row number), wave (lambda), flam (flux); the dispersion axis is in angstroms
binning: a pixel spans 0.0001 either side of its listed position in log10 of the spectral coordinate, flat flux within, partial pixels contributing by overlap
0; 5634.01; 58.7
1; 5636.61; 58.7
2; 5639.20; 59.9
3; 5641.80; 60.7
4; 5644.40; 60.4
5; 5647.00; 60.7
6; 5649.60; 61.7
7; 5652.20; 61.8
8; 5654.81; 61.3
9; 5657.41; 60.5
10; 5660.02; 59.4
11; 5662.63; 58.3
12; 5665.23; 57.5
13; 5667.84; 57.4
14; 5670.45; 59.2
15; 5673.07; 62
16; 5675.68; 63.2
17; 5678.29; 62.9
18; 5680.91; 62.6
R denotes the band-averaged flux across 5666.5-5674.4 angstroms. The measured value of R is 59.5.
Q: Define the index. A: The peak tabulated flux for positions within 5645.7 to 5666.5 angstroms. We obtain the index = 61.8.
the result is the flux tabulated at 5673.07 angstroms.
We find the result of 62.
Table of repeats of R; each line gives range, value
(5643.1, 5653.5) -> 61.2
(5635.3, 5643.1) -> 59.8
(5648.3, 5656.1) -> 61.6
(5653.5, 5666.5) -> 59.4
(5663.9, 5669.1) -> 57.5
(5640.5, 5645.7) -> 60.5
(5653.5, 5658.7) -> 60.9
